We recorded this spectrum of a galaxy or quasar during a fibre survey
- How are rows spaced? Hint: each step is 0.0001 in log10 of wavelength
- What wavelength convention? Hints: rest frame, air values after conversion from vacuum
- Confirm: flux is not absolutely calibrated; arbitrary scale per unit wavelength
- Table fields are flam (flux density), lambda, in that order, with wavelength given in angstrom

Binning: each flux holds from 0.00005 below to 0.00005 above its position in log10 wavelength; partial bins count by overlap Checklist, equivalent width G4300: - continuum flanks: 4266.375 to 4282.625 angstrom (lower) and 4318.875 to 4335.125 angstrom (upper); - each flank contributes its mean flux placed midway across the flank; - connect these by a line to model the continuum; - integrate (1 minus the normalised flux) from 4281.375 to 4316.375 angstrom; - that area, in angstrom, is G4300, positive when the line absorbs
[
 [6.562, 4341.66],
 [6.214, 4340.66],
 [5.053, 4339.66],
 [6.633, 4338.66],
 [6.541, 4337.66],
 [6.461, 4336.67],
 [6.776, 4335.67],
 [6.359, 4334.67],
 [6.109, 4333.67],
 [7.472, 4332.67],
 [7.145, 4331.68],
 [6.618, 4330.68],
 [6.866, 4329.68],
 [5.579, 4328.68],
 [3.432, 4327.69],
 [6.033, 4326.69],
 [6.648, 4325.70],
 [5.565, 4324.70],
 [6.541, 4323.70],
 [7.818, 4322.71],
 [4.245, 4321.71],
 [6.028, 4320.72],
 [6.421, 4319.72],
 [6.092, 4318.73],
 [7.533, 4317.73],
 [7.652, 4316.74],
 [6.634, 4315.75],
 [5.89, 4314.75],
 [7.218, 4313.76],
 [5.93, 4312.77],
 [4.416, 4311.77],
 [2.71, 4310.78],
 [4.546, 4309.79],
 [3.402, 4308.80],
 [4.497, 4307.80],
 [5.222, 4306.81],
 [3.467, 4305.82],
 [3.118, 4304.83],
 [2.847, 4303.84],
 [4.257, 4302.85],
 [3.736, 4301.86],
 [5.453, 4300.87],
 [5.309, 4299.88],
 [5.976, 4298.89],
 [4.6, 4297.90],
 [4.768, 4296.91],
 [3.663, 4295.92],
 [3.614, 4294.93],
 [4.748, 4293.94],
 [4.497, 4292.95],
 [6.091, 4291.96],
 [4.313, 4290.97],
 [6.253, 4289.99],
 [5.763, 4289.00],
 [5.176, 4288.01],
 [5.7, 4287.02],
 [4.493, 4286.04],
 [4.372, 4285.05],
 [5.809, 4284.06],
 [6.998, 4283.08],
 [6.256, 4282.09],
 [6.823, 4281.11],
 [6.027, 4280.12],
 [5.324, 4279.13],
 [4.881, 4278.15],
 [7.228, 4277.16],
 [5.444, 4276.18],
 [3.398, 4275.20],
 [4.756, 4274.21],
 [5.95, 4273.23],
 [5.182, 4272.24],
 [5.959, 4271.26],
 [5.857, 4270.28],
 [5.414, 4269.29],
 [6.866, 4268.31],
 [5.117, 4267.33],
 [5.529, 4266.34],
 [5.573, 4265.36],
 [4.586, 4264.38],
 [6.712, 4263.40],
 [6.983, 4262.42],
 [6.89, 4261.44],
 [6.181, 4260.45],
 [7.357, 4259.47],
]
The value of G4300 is 5.7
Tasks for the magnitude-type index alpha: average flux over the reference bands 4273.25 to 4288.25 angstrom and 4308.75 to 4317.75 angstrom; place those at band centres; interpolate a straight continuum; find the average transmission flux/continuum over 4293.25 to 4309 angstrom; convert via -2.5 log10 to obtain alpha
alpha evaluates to 0.28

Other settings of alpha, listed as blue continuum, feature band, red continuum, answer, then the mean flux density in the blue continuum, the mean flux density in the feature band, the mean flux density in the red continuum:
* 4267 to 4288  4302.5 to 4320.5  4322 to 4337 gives 0.188 mag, 5.61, 5.13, 6.33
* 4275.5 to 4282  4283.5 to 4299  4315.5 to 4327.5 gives 0.209 mag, 5.9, 4.97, 6.35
